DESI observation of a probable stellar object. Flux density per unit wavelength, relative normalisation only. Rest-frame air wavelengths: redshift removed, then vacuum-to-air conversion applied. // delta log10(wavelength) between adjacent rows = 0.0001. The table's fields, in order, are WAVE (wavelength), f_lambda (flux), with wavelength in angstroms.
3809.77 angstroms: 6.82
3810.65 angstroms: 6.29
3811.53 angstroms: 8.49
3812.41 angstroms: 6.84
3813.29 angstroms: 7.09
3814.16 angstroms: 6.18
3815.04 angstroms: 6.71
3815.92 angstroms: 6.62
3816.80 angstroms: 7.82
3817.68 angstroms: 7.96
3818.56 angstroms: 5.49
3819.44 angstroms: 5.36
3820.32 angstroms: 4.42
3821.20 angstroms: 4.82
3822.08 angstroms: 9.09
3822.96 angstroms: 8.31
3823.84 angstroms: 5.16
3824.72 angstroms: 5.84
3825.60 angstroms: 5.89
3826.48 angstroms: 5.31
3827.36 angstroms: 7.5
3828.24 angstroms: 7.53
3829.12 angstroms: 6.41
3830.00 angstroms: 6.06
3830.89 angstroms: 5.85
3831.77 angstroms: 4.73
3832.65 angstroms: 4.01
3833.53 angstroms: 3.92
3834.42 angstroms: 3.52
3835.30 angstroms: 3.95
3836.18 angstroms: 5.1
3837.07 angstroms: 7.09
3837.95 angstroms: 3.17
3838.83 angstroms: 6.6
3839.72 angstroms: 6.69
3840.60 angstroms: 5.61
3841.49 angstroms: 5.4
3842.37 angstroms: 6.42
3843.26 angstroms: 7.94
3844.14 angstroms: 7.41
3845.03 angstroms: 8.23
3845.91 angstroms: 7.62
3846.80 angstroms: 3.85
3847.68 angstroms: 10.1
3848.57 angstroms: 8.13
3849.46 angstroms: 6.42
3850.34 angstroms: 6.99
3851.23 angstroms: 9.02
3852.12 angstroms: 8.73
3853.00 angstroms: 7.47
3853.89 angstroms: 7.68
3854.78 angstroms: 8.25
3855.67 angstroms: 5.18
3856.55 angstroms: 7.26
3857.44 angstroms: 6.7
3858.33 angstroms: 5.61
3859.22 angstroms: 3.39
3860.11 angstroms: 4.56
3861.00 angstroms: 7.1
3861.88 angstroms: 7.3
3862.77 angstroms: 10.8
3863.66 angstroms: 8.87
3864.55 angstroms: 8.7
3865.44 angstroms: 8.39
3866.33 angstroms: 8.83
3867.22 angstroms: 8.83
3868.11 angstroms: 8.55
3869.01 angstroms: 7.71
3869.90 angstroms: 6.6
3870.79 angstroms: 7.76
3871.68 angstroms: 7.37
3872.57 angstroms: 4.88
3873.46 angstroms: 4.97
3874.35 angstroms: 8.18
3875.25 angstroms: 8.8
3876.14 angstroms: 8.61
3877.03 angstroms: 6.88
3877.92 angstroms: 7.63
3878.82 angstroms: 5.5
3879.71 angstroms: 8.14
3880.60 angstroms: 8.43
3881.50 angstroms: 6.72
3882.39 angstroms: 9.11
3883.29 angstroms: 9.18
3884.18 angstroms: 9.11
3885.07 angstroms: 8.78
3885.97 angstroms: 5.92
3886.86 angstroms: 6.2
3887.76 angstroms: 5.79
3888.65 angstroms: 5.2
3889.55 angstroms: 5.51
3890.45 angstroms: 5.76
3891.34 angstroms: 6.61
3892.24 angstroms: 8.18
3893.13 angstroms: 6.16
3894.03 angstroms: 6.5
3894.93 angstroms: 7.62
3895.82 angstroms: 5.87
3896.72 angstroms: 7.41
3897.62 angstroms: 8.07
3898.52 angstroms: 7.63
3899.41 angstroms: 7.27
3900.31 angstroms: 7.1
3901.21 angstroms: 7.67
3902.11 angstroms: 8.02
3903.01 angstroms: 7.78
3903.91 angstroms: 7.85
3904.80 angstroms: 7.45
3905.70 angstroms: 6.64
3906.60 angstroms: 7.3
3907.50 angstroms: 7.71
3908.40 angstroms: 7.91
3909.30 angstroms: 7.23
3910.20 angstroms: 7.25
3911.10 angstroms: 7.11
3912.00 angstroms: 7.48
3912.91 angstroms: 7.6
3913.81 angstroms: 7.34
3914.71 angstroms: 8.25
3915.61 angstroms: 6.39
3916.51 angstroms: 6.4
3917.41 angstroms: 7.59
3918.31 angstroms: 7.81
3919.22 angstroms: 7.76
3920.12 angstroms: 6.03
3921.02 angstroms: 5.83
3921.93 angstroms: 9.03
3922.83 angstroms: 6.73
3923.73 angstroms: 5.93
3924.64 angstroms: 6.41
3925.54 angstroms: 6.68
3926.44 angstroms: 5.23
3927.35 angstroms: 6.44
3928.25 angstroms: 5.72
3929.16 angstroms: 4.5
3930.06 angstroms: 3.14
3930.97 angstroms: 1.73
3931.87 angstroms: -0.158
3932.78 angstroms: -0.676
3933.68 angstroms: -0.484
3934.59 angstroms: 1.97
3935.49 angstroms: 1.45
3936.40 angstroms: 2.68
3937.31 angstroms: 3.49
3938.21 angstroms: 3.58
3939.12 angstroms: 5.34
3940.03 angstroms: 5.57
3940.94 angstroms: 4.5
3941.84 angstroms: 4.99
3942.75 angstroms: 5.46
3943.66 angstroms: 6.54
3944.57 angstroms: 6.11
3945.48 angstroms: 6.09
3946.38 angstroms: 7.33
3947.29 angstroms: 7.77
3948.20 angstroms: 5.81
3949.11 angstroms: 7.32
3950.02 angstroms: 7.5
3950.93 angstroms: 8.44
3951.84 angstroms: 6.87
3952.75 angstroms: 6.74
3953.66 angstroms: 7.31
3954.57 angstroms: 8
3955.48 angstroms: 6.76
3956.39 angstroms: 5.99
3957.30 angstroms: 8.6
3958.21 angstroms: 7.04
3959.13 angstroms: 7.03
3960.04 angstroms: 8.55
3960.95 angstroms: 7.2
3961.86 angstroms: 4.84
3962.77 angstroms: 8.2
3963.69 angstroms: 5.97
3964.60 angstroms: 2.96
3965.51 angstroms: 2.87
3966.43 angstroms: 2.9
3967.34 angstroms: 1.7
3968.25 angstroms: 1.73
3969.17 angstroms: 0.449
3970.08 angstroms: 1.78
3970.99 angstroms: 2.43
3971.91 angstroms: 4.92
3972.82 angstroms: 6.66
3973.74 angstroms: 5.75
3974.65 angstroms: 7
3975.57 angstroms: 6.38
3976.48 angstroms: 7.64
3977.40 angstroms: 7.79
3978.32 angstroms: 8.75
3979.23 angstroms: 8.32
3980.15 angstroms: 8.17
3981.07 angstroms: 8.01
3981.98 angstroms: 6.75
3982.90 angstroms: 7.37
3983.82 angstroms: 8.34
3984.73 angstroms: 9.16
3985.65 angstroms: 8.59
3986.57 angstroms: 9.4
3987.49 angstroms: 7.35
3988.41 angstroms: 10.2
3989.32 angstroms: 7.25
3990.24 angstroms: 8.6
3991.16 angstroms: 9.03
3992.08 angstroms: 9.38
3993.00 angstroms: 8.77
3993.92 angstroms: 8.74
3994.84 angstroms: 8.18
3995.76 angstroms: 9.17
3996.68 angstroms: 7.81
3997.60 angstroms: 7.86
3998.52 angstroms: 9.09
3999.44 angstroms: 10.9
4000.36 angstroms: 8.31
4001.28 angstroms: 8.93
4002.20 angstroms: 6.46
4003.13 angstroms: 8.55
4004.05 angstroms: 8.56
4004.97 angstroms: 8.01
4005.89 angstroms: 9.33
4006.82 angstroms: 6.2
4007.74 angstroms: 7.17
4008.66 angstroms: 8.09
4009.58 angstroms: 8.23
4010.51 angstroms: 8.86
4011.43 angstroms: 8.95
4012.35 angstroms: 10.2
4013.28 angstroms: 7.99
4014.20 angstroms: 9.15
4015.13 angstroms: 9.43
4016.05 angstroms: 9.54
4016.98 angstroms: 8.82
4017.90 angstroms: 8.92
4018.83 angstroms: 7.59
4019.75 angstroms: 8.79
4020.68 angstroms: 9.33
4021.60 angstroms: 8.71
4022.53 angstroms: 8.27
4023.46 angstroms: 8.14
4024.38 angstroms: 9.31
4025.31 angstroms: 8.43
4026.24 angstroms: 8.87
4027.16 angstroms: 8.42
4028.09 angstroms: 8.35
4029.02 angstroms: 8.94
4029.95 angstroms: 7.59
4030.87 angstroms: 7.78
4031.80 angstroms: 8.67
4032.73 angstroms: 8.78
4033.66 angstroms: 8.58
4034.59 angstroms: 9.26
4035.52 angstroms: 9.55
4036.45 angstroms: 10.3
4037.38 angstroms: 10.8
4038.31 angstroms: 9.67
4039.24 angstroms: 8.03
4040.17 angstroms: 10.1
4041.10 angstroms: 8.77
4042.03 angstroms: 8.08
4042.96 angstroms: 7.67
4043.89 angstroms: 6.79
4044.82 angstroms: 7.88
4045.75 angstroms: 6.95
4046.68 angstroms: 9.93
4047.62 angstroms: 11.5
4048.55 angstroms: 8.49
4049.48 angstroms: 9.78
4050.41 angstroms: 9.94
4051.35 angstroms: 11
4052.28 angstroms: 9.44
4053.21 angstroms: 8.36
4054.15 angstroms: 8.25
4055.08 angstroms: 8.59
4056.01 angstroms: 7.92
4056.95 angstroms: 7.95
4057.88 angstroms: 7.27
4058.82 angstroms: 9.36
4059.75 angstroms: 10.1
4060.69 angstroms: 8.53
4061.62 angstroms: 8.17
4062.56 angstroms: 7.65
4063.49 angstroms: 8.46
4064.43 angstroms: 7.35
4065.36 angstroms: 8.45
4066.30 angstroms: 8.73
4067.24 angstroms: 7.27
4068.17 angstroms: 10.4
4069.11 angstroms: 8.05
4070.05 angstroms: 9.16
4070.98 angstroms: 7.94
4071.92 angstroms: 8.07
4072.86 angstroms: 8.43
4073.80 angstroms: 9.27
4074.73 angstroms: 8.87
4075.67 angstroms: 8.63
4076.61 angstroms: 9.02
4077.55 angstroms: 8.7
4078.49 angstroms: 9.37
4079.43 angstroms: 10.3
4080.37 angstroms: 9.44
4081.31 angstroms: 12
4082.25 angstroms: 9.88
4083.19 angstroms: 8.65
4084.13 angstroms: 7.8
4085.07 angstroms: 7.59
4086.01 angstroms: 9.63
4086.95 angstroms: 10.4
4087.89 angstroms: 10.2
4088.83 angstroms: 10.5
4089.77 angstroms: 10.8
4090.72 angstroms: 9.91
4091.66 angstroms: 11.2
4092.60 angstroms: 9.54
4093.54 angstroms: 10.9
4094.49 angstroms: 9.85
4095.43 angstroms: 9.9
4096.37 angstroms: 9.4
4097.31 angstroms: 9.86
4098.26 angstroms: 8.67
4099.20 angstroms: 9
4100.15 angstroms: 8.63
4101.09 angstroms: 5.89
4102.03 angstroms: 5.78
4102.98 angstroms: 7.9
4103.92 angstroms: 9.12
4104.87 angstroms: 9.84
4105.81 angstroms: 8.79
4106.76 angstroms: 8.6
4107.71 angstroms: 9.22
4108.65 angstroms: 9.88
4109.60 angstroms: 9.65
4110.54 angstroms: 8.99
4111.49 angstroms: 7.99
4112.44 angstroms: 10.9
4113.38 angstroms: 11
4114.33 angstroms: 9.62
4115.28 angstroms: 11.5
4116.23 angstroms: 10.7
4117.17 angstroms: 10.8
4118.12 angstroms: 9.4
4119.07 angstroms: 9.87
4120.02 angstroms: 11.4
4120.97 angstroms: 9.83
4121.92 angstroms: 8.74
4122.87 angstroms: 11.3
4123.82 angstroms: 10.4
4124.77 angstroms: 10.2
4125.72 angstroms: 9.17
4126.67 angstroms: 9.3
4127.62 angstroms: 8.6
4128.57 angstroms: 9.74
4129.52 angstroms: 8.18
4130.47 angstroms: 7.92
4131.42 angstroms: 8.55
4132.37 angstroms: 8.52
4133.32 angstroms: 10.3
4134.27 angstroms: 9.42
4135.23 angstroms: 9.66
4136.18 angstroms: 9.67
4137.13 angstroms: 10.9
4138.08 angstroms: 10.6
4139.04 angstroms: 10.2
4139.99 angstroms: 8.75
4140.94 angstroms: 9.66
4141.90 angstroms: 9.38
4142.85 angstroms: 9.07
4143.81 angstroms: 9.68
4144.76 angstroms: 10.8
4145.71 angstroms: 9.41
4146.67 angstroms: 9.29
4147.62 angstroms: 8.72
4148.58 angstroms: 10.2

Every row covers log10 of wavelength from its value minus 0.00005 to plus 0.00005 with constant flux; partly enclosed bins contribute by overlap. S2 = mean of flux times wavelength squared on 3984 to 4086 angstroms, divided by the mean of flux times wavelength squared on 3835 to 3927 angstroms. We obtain 1.32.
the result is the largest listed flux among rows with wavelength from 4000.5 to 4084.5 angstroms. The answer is 12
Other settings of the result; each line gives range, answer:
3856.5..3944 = 10.8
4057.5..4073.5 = 10.4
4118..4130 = 11.4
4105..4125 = 11.5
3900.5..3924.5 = 9.03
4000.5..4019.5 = 10.2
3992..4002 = 10.9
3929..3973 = 8.6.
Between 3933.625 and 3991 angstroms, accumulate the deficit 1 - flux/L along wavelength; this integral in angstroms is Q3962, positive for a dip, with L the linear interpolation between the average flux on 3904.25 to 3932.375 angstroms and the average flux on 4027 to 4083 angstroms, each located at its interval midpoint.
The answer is 8.97 angstroms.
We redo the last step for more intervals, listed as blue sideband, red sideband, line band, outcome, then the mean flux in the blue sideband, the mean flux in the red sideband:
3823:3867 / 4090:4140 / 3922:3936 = 6.93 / 6.61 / 9.52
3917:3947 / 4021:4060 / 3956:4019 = -3.97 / 4.87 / 8.82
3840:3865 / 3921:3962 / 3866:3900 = -3.42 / 7.17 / 5.5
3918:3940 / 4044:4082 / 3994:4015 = -4.73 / 4.42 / 8.86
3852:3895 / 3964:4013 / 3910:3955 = 9.82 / 7.25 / 7.25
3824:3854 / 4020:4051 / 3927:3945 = 9.52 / 6.34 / 8.84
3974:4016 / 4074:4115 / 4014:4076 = 0.83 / 8.37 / 9.35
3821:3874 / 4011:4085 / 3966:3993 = 4.88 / 6.7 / 8.83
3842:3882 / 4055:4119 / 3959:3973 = 6.69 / 7.39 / 9.15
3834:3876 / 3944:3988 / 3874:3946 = 4.68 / 6.99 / 6.43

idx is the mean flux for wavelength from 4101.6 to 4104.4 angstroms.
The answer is 7.62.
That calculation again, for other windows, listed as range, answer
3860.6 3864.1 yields 8.55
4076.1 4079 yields 9.03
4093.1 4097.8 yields 9.96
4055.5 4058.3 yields 7.74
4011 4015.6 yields 9.15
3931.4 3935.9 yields 0.418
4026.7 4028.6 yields 8.39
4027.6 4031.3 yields 8.17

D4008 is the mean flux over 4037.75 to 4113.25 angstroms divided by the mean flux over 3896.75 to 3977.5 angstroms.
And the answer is 1.53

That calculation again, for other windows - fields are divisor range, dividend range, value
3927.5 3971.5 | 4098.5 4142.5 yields 1.95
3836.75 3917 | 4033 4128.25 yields 1.27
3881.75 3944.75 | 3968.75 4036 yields 1.32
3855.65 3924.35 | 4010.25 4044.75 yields 1.21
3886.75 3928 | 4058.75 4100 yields 1.32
